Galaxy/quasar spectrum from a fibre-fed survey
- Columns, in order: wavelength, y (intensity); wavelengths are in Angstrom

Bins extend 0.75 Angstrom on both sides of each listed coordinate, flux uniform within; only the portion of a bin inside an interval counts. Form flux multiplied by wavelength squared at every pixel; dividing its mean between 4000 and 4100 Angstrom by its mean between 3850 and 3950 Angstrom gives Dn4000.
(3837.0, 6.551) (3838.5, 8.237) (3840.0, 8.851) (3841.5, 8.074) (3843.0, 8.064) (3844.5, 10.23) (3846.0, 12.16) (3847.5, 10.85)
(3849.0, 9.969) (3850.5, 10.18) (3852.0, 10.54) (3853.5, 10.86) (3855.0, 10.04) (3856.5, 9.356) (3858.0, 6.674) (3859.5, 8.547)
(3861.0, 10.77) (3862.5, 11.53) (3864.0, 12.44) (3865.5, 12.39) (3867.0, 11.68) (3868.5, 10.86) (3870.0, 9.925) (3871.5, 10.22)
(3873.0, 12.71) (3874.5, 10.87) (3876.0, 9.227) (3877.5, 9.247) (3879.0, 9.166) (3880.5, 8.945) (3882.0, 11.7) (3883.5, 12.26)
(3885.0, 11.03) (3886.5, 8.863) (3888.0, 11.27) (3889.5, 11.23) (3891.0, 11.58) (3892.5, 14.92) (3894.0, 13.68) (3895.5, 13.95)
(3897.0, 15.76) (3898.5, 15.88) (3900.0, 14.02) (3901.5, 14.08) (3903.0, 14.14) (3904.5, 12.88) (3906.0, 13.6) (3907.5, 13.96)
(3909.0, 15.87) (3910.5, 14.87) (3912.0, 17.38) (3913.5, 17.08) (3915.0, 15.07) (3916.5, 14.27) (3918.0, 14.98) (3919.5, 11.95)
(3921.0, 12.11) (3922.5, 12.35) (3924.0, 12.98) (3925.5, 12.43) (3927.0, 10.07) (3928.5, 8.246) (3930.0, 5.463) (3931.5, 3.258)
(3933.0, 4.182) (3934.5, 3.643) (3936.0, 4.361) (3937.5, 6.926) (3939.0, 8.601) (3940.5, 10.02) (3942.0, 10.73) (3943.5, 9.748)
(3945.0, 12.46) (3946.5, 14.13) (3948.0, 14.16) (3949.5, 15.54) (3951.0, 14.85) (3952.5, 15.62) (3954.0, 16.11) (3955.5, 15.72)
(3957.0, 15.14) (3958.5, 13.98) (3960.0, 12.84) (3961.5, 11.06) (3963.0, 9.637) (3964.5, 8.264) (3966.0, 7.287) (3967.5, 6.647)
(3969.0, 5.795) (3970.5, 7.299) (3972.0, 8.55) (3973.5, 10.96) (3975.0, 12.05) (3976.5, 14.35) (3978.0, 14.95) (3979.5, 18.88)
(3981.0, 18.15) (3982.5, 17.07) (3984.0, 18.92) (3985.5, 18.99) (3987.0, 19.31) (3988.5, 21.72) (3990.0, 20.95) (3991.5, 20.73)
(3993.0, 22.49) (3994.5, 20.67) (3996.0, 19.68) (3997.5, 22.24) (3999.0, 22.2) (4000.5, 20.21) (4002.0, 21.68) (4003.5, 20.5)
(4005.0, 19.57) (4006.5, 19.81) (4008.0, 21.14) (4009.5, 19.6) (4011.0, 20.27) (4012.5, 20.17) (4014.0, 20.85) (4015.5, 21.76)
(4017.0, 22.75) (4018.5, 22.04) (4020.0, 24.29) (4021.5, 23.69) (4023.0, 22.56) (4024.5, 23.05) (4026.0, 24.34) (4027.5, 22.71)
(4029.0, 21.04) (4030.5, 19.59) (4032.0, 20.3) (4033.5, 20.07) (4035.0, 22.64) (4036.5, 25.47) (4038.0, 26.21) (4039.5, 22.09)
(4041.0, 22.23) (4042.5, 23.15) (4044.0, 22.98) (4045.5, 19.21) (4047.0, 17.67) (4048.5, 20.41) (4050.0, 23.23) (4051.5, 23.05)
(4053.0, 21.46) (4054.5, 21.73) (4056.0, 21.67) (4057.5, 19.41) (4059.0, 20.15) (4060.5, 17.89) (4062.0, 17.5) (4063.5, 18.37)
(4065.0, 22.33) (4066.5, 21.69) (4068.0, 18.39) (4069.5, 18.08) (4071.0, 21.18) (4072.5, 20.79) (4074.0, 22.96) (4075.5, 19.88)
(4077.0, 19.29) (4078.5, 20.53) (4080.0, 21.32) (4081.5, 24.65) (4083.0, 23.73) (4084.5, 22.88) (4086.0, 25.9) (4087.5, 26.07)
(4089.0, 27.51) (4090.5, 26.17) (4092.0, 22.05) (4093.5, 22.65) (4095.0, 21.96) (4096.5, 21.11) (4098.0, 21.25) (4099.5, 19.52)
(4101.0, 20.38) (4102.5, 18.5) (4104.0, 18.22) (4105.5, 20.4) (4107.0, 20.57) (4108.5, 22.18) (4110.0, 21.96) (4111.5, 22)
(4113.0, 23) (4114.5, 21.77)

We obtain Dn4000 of 2.1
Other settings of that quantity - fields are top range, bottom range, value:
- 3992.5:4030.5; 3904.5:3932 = 1.79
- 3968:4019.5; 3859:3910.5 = 1.61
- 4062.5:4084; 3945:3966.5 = 1.68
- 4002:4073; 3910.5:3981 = 1.94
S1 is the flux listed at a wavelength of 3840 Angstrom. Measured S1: 8.851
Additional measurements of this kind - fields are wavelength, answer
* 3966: 7.287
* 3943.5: 9.748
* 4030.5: 19.59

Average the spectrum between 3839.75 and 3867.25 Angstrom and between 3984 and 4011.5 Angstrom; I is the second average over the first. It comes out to 2.03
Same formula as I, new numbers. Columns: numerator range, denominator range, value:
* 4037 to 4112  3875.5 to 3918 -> 1.64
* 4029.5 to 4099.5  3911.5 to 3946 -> 2.10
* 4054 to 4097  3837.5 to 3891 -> 2.11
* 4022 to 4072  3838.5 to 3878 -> 2.08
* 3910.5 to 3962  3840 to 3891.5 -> 1.13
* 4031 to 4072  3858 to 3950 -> 1.83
